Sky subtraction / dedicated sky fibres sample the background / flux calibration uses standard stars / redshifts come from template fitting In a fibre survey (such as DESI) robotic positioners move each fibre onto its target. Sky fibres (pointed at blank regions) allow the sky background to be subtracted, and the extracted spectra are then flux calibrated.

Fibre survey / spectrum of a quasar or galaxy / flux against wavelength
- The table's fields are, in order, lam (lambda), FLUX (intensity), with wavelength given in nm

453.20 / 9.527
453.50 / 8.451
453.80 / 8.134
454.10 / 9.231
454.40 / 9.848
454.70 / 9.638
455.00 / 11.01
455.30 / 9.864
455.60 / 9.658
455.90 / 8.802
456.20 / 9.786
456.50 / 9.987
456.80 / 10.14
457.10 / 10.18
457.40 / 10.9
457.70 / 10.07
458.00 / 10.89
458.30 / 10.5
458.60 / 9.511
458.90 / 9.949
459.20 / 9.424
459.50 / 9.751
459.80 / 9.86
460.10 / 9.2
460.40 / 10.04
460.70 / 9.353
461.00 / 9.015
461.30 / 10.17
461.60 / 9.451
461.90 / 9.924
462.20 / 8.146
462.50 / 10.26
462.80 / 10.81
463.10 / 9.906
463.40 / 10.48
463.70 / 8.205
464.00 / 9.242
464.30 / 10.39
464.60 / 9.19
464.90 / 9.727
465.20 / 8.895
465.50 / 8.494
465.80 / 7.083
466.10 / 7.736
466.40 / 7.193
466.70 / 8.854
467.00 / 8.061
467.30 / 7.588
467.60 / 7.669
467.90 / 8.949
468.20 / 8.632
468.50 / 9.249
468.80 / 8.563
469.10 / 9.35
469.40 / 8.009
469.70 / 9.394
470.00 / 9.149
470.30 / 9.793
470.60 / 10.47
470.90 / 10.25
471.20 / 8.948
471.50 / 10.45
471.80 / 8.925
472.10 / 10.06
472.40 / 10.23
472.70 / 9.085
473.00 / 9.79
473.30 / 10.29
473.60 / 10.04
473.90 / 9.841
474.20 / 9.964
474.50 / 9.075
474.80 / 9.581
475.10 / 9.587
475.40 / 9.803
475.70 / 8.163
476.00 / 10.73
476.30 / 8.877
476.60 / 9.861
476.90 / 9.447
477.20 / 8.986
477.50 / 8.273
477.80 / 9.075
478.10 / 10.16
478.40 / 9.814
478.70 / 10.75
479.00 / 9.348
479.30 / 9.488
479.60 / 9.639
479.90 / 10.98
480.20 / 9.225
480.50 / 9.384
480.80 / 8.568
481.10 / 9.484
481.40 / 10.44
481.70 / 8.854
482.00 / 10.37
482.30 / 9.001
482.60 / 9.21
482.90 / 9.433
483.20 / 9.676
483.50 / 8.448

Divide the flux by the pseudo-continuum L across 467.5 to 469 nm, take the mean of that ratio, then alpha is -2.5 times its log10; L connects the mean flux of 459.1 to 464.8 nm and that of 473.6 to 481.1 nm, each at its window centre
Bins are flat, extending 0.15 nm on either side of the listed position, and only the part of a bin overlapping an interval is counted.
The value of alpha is 0.11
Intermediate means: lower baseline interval 9.62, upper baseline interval 9.54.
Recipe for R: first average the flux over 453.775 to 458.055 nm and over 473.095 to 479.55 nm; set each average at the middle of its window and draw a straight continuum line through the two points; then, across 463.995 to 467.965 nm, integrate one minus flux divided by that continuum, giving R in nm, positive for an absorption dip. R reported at 0.52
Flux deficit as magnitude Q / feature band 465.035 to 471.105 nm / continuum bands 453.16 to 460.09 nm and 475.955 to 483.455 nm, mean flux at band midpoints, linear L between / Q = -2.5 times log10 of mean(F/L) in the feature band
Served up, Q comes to 0.12 mag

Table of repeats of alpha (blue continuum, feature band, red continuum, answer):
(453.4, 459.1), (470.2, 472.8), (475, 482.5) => -0.021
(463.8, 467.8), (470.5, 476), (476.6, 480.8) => -0.072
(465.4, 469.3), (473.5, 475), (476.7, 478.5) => -0.085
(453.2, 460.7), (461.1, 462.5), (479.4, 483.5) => 0.025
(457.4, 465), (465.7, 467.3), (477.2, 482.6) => 0.238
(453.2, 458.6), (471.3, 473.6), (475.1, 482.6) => -0.025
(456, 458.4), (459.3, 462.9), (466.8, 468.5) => -0.013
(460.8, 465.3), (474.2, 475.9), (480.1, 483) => 0.014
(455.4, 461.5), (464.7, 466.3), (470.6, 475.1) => 0.172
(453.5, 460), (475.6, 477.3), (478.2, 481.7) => 0.038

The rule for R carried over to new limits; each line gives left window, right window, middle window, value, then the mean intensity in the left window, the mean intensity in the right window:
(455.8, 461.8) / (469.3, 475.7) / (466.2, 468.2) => 0.34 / 9.86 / 9.63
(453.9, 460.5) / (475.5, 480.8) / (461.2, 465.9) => 0.18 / 9.91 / 9.52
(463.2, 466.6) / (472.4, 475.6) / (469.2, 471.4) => -0.03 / 8.8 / 9.71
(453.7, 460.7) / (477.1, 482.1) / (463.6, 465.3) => 0.08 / 9.84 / 9.58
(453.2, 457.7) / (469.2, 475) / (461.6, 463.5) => -0.04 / 9.7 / 9.65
